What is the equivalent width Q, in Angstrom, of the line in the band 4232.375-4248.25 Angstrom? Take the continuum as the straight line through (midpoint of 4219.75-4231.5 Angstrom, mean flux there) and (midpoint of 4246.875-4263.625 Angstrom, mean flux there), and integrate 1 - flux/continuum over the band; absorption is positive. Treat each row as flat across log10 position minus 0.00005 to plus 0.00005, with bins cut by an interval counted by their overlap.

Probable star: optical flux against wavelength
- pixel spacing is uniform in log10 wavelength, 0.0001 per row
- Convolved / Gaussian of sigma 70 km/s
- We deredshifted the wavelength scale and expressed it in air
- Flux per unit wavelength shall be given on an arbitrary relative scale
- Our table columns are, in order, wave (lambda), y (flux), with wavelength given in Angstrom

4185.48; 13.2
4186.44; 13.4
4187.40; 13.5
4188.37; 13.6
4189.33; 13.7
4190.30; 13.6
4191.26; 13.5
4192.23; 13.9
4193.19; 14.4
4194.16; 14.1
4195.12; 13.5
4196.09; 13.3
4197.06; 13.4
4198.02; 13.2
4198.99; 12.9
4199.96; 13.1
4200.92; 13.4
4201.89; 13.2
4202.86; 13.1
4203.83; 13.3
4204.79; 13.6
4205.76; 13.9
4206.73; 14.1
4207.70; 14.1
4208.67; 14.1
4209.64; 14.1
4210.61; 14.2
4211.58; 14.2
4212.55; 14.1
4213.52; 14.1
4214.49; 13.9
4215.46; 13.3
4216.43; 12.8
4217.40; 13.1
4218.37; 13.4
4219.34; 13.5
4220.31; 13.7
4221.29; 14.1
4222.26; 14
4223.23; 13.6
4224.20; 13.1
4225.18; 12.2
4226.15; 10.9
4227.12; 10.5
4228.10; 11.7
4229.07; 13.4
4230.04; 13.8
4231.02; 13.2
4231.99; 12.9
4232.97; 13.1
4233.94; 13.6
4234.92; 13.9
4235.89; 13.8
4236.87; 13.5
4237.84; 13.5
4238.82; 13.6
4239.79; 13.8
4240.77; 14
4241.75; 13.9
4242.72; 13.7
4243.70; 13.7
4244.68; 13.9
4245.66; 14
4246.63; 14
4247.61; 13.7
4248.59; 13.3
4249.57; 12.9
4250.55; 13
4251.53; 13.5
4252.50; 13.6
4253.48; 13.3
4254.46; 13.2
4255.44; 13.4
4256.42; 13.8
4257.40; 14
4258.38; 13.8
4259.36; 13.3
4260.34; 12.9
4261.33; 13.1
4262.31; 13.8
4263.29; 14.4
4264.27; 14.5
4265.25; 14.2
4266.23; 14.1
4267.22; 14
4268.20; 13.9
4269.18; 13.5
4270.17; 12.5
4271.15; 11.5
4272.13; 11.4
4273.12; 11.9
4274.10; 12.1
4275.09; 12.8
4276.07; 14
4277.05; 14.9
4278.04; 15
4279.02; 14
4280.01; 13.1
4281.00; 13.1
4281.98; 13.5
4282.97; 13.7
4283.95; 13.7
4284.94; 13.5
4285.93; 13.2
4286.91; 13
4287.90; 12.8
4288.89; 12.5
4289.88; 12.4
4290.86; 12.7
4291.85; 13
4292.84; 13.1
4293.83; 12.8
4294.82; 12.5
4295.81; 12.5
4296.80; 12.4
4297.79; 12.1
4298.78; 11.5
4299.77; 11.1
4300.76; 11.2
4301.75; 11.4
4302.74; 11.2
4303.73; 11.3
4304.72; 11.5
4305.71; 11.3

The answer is -0.7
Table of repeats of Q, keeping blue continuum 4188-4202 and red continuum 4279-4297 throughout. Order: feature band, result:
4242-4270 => -1.0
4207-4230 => 0.1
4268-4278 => 0.1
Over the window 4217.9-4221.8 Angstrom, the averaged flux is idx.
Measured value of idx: 13.7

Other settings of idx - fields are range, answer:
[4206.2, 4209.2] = 14.1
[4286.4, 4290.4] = 12.7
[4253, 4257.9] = 13.5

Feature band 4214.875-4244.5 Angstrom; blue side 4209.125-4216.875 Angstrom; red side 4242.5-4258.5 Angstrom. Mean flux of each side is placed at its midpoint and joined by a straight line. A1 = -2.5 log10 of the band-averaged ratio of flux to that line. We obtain 0.04 mag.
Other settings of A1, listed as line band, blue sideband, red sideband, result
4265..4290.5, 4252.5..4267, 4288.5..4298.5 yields -0.01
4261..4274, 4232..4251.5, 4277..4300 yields 0.00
